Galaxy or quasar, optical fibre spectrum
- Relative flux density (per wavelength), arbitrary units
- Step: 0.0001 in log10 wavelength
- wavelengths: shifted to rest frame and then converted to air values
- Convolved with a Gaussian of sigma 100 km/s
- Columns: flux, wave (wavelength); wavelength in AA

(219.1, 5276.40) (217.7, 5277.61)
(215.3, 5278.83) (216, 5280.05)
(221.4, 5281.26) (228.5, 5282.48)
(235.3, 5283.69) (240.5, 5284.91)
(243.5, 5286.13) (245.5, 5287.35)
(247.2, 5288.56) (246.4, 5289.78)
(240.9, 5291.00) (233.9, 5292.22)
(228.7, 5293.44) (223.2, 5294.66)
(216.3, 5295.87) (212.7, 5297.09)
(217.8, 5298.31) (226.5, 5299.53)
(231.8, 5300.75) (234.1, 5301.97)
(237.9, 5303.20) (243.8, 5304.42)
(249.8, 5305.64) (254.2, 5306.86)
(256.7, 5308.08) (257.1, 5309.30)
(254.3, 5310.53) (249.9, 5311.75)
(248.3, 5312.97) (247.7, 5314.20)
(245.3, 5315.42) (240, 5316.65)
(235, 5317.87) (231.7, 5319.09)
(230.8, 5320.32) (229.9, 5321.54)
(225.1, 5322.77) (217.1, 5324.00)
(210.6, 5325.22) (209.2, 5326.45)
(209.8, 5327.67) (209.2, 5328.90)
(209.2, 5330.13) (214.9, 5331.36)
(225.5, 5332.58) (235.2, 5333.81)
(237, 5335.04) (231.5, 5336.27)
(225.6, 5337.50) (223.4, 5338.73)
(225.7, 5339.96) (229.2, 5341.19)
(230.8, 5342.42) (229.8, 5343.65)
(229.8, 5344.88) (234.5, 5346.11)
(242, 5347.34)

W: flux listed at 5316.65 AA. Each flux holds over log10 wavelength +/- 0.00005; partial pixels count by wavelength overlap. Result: 240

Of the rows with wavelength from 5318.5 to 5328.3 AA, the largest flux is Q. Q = 231.7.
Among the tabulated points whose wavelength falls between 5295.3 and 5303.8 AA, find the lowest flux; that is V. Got 212.7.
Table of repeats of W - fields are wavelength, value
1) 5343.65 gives 229.8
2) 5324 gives 217.1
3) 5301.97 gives 234.1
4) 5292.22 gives 233.9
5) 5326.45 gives 209.2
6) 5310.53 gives 254.3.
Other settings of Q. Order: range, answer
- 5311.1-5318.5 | 249.9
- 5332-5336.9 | 237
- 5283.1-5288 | 245.5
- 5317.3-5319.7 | 235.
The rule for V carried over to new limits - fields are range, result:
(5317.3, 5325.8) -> 210.6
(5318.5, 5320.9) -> 230.8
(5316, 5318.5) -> 235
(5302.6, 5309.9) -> 237.9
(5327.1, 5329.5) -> 209.2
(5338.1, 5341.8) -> 223.4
